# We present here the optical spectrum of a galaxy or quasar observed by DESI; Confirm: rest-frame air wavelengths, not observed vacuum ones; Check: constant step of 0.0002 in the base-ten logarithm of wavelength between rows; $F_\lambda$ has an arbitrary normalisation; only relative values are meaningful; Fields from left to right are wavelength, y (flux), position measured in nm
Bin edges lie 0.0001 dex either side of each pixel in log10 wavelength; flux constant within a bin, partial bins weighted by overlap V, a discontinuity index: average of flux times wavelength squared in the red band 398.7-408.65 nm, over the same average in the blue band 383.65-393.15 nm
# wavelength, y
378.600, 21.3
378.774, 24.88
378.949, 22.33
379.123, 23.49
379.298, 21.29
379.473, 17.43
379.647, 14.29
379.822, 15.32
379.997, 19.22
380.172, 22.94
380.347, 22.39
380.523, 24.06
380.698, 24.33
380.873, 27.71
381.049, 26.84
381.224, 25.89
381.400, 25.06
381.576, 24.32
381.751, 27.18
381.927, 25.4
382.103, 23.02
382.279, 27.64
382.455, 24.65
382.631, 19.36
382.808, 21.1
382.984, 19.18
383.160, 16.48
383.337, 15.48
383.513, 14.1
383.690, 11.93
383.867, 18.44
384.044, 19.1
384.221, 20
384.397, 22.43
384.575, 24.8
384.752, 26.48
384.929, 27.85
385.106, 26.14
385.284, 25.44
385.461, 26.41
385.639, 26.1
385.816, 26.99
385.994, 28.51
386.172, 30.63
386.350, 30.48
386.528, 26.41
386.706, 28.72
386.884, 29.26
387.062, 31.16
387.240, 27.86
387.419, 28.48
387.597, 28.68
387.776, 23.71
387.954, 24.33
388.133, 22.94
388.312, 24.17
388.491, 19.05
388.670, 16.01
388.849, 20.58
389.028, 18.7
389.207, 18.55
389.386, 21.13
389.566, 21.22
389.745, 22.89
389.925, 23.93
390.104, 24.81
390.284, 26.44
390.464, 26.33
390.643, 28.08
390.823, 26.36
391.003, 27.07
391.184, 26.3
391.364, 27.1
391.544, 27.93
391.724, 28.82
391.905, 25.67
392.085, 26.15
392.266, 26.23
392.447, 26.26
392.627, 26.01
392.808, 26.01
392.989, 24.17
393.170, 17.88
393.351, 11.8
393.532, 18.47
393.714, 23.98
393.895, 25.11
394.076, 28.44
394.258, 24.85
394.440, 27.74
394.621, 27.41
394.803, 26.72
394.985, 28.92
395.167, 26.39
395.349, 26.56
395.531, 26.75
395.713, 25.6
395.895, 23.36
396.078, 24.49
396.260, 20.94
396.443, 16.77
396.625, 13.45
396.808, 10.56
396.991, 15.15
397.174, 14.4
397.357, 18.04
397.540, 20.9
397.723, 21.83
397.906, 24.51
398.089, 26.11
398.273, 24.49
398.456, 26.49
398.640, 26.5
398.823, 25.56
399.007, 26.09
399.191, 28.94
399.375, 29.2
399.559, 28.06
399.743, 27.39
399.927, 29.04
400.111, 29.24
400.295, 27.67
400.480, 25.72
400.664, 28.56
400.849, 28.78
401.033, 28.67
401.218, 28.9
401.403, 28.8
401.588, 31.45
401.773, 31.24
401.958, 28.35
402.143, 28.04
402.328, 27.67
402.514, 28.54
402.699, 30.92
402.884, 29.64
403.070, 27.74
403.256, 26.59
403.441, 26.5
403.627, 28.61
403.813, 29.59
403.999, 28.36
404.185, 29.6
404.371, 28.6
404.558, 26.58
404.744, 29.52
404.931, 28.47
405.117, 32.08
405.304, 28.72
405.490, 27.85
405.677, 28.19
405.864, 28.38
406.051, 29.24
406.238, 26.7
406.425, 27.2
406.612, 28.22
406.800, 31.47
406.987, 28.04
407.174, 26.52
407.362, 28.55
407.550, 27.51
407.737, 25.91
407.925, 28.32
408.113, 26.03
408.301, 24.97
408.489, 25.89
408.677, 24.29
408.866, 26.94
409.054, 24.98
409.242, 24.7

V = 1.2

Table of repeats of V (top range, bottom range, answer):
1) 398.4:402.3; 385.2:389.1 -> 1.18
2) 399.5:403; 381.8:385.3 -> 1.47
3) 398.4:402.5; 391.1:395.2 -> 1.17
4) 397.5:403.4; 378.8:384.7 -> 1.41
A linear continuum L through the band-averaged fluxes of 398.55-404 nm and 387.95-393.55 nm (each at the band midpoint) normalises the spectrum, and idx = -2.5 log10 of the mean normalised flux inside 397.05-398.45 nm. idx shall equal 0.23 mag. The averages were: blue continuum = 23.5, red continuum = 28.4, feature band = 21.6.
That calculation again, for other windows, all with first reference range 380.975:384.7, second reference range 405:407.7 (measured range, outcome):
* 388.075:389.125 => 0.155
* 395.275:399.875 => 0.132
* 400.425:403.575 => -0.058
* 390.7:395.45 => -0.035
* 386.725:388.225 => -0.184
